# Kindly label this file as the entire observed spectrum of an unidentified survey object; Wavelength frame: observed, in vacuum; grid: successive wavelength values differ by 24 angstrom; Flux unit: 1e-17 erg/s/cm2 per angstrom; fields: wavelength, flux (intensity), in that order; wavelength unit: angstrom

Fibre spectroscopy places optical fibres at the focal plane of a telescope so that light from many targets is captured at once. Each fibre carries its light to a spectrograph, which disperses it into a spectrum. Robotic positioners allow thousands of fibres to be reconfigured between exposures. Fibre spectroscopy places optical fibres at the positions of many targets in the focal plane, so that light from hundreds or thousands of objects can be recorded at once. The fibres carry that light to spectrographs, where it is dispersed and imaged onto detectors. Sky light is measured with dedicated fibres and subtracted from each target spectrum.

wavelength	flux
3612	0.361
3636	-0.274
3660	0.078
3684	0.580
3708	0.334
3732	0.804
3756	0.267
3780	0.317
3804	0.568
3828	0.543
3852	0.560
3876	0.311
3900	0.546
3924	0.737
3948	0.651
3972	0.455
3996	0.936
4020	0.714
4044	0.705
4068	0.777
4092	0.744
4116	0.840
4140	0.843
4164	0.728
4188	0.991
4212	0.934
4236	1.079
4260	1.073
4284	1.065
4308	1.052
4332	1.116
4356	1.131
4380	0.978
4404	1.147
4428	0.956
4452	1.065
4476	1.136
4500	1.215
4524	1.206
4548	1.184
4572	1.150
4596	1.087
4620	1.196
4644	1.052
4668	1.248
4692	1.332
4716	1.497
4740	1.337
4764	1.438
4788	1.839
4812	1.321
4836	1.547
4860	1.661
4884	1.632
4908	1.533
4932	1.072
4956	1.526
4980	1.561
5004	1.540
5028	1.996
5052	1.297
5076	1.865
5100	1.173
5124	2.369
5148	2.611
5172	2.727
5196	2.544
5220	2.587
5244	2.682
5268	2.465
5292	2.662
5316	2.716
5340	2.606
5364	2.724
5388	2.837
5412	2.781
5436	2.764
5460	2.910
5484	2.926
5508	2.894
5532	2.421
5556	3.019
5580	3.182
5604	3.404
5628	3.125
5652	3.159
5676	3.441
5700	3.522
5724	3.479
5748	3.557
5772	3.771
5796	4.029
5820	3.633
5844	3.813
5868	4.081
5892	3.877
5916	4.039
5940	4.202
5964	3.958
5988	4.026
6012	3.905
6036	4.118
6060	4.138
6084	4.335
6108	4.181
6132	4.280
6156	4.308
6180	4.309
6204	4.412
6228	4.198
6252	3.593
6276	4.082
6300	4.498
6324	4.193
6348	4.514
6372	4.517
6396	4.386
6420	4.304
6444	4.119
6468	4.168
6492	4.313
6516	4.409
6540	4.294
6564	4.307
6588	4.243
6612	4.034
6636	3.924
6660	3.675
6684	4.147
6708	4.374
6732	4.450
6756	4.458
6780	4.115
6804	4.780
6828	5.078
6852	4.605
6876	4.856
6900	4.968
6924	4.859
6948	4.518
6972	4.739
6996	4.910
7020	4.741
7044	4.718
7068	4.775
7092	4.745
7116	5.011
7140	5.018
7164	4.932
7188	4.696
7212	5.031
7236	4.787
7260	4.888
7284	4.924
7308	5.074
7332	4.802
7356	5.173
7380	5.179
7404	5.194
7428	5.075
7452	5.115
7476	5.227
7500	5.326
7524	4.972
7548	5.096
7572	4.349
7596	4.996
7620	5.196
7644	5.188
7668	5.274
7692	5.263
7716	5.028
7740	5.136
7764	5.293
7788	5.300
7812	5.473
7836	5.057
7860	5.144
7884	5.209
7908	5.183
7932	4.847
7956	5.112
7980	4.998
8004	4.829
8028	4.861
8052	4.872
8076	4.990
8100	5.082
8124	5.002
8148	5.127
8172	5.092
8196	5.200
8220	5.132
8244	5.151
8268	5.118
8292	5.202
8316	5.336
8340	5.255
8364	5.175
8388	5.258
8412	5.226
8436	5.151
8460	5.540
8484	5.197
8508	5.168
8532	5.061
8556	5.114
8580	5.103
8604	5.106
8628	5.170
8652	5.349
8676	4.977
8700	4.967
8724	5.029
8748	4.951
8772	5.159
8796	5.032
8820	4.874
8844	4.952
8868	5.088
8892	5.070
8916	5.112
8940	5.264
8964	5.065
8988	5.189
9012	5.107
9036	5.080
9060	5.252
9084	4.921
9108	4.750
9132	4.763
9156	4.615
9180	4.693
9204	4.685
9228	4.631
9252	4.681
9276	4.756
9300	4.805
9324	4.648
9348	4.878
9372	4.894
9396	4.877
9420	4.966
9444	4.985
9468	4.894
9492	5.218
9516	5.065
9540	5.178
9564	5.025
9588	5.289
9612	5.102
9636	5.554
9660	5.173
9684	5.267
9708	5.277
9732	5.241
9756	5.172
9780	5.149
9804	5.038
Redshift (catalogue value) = 0.285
